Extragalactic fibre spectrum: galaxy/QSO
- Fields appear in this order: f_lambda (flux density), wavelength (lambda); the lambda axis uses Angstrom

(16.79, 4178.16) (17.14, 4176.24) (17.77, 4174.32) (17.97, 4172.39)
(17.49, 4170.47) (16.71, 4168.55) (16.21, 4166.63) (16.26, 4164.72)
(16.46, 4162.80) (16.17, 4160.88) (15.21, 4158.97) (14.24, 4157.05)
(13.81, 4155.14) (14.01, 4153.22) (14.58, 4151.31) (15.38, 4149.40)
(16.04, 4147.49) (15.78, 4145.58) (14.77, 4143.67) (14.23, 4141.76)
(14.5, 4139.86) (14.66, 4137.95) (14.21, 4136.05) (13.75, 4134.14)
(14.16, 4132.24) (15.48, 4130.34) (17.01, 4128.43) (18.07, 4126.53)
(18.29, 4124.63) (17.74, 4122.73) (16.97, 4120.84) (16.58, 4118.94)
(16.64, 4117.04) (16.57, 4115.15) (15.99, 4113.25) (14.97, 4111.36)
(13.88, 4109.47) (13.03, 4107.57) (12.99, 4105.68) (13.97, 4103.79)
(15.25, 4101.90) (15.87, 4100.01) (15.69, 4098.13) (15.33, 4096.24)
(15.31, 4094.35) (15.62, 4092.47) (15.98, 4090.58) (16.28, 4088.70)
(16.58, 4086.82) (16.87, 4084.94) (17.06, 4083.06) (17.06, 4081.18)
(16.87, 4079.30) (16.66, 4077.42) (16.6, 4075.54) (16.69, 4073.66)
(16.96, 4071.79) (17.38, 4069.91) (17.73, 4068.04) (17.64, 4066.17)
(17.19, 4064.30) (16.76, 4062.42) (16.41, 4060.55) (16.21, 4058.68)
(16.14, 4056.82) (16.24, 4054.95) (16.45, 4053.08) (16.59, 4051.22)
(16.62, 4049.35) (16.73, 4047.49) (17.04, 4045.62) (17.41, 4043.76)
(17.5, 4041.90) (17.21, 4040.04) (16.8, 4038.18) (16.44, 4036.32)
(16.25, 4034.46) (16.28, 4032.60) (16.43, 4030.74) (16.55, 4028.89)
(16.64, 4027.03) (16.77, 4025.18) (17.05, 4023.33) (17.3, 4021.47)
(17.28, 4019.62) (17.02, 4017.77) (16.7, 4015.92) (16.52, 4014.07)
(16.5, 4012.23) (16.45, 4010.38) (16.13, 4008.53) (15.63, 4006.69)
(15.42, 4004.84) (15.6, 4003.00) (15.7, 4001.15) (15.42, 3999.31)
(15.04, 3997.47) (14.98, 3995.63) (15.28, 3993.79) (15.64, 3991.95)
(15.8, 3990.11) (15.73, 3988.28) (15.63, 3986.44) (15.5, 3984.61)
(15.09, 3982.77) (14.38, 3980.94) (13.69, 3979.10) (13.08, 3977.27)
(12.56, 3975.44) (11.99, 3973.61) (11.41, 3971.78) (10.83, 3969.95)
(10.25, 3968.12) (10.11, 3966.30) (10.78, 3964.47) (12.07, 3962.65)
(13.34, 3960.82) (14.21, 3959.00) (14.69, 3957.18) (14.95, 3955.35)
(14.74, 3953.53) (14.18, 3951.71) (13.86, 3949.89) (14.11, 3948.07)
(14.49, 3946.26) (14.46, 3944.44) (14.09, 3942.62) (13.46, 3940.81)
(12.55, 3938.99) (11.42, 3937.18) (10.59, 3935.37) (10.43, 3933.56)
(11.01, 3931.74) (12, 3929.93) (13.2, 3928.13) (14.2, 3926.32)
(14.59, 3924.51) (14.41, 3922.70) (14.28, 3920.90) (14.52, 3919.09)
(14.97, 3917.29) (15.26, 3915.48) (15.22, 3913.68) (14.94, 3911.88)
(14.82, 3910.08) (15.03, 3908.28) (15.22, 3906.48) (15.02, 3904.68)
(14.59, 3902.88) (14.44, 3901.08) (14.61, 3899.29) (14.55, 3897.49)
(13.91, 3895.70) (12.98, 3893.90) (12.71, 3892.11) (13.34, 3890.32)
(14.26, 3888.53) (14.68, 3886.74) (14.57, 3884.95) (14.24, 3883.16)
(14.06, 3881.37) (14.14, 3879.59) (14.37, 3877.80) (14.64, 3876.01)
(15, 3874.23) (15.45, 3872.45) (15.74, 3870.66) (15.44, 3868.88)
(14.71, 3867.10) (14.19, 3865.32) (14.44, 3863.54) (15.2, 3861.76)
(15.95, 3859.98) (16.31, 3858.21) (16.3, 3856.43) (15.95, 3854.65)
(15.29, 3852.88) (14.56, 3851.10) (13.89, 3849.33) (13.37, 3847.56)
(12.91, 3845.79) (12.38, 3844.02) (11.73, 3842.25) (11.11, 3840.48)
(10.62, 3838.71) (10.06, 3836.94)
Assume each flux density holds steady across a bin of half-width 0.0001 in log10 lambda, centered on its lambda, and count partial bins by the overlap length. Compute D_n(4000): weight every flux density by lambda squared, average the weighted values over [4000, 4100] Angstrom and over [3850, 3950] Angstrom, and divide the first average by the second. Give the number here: 1.25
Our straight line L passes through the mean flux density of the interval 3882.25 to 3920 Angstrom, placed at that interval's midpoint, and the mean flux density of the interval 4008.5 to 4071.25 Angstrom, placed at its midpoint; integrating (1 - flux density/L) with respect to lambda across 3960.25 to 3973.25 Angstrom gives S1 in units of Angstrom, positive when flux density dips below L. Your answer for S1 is 3.6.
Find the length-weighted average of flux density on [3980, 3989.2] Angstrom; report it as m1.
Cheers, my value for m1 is 15.3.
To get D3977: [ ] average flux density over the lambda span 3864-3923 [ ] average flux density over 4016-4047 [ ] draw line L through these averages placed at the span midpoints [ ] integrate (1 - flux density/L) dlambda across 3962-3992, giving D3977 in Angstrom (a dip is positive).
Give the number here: 5.3 Angstrom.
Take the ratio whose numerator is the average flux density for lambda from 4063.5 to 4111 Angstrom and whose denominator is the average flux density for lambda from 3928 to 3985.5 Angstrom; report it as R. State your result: 1.24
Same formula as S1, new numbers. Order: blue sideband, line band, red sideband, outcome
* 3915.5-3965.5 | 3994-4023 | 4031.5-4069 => -1.1 Angstrom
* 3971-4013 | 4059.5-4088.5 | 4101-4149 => -3.3 Angstrom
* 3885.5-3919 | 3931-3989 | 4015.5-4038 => 9.0 Angstrom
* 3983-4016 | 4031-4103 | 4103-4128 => -3.5 Angstrom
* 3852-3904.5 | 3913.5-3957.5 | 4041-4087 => 5.0 Angstrom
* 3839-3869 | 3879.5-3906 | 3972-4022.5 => 0.7 Angstrom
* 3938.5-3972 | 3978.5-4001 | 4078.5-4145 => -2.5 Angstrom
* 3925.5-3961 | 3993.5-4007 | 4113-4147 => -1.2 Angstrom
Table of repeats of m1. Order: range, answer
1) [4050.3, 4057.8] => 16.4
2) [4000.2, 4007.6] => 15.6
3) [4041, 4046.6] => 17.3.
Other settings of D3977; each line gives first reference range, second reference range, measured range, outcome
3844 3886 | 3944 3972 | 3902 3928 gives -1.7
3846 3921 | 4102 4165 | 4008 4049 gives -4.7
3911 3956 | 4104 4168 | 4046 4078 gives -4.3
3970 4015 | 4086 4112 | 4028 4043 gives -1.7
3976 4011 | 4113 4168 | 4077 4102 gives -1.1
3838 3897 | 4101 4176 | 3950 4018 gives 2.0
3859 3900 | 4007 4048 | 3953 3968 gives 2.7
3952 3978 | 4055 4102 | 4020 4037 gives -2.2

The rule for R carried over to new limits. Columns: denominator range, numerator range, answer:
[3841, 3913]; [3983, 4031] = 1.11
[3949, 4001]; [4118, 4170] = 1.13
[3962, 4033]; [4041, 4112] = 1.09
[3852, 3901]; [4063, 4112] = 1.09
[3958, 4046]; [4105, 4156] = 1.01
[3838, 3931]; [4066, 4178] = 1.11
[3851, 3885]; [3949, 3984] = 0.86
